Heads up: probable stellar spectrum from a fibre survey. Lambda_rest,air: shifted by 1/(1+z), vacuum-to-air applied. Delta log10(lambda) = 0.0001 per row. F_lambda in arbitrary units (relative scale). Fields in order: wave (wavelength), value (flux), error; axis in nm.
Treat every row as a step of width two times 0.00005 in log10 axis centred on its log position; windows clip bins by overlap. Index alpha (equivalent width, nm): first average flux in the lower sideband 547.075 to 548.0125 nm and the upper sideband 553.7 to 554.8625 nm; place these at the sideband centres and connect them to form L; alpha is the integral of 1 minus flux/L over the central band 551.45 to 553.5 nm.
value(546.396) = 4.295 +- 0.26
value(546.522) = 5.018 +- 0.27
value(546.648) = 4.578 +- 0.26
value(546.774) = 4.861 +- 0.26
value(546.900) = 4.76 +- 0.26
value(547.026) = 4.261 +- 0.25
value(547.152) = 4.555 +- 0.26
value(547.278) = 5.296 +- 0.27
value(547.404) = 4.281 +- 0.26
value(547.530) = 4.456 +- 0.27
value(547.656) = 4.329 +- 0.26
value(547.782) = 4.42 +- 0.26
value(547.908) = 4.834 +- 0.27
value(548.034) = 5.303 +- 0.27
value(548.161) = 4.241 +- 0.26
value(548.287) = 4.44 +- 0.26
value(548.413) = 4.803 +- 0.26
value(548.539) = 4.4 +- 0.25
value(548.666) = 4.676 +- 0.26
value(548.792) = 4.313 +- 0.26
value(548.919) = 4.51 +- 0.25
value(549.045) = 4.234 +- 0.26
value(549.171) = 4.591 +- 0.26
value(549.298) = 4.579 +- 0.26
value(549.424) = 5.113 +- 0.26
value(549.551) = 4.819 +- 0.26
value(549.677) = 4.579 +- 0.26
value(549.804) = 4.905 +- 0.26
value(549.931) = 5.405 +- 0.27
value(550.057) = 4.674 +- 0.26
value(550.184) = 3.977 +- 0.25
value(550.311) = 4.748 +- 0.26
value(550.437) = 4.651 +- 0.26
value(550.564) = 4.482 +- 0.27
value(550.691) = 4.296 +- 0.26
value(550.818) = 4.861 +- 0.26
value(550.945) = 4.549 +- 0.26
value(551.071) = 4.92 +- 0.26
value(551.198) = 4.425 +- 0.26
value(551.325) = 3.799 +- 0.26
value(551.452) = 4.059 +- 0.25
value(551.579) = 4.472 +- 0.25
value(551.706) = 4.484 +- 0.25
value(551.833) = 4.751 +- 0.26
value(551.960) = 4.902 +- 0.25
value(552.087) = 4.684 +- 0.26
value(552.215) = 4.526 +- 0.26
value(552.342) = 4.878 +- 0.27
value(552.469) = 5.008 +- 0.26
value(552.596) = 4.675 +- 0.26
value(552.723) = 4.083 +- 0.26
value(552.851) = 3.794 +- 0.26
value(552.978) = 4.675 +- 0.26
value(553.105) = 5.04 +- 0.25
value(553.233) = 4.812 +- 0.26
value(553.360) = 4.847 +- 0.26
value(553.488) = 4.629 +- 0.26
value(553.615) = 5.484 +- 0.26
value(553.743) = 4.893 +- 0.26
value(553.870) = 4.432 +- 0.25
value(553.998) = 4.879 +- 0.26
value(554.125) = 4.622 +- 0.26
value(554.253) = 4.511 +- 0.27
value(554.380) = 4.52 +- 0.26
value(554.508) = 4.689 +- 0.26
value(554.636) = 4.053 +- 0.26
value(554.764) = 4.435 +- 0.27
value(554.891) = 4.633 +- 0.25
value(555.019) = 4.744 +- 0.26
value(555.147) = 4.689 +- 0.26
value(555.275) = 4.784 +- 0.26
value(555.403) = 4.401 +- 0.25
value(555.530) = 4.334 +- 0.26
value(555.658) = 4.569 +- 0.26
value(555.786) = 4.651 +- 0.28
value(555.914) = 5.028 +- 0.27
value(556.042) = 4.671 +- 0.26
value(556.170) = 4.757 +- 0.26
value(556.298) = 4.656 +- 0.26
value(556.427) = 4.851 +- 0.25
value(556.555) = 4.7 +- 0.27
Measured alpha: -0.02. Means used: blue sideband 4.63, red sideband 4.56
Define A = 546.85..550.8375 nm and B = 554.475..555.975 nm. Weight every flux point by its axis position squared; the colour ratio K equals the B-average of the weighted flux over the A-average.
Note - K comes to 1.0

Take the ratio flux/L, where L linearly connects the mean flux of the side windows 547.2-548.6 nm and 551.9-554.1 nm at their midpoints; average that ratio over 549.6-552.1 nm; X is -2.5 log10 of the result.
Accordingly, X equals 0.02 mag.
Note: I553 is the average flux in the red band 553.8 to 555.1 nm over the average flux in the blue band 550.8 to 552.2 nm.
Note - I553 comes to 1.0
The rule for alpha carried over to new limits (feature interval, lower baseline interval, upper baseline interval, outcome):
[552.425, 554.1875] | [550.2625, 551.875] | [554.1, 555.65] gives -0.07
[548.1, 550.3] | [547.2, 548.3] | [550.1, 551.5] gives -0.03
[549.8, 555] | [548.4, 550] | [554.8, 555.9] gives 0.04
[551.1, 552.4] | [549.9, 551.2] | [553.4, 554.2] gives 0.05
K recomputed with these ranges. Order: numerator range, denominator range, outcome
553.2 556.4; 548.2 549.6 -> 1.04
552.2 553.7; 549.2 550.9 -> 1.01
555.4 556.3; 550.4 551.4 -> 1.06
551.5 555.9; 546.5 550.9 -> 1.02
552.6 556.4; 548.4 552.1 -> 1.03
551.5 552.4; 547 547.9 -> 1.04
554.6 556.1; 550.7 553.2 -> 1.02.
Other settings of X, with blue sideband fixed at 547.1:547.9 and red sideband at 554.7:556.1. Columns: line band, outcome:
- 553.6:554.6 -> -0.02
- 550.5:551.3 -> 0.01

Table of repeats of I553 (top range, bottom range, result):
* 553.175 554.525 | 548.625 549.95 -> 1.02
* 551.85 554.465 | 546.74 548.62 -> 1.02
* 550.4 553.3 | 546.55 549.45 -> 0.99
